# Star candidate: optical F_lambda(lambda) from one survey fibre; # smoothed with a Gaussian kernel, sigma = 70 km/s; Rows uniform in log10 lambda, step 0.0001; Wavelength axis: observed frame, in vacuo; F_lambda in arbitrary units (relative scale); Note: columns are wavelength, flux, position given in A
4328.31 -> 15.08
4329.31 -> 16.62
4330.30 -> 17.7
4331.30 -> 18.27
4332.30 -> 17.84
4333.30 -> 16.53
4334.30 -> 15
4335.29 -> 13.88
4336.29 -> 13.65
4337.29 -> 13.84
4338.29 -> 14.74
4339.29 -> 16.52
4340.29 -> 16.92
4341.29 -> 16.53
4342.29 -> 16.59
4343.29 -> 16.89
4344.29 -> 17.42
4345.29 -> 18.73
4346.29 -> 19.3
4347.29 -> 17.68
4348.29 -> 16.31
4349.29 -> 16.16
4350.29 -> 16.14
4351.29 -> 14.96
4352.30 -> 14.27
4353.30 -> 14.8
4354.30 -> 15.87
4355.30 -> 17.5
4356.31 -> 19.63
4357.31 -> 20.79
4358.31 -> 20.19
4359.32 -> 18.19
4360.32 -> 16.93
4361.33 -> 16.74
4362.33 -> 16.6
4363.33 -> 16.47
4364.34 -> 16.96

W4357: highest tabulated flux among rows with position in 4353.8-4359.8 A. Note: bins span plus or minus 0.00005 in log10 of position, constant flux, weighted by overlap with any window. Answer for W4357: 20.79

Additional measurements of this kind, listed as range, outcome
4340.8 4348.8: 19.3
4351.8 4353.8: 14.8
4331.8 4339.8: 17.84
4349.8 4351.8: 16.14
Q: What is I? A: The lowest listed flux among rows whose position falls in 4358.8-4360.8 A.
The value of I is 16.93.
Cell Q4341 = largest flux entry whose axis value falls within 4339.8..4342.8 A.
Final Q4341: 16.92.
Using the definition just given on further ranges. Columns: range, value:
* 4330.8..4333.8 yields 18.27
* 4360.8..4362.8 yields 16.74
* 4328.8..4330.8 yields 17.7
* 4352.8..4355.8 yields 17.5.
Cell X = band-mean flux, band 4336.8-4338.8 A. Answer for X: 14.3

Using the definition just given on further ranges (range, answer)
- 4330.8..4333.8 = 17.5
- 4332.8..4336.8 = 14.8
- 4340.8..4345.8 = 17.2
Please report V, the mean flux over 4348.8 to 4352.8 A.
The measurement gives 15.4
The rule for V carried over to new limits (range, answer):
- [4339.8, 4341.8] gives 16.7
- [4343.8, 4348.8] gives 17.9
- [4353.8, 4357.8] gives 18.4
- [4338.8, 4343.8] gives 16.7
